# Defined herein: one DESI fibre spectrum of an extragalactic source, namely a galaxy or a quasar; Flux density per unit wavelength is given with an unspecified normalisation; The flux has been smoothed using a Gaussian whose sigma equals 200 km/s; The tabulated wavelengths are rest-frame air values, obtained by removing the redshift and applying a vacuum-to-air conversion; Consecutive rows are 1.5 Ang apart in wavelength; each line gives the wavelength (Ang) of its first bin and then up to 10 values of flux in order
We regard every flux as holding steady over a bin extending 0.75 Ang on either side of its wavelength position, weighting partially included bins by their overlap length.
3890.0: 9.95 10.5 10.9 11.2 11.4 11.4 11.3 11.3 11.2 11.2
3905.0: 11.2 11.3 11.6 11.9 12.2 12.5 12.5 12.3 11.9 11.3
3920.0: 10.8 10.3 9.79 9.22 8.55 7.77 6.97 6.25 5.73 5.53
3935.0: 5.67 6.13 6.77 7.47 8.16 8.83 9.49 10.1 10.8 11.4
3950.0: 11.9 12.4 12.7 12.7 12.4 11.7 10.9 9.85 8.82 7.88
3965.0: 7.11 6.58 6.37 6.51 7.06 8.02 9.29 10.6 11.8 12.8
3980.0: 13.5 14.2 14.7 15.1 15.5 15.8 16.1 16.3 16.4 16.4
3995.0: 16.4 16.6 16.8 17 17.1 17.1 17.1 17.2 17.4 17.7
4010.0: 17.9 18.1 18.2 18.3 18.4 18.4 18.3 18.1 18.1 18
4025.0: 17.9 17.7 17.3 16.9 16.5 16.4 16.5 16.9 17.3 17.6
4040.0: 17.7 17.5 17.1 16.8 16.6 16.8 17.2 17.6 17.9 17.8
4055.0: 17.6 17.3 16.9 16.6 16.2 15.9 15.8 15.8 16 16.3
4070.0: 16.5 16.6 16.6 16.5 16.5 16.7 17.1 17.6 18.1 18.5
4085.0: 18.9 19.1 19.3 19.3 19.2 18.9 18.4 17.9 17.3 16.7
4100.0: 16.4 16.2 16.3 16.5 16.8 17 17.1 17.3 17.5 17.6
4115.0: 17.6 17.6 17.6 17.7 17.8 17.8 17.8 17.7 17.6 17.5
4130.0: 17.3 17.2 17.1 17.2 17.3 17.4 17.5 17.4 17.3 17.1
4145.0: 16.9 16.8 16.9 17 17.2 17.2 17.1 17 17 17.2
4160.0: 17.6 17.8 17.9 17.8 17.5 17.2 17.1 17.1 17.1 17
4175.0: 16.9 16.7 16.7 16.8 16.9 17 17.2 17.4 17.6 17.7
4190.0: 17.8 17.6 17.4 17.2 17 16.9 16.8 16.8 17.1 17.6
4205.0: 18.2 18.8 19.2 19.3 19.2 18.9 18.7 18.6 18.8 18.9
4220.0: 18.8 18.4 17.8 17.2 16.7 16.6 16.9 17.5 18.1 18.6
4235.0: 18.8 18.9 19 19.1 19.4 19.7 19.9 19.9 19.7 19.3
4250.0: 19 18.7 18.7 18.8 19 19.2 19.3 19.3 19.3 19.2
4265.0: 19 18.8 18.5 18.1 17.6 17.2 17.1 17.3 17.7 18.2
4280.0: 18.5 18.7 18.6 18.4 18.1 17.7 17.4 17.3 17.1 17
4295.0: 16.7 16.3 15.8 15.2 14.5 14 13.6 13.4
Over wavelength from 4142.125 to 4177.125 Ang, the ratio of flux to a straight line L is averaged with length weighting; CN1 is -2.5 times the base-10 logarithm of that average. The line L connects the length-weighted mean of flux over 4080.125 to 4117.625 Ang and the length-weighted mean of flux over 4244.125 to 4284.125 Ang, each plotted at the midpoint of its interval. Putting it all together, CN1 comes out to 0.05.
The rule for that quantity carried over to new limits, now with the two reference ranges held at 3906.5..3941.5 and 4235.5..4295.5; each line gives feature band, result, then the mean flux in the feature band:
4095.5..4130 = -0.199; 17.3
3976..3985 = -0.249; 13.6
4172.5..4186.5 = -0.052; 17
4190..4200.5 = -0.036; 17.2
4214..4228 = -0.045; 18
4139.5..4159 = -0.116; 17.1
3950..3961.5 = -0.165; 11.7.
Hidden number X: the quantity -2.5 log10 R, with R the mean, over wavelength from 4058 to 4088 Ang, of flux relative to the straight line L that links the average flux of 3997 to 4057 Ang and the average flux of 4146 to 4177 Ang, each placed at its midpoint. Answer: 0.02 mag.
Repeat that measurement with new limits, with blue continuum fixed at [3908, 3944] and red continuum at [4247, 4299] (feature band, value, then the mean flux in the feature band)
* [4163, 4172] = -0.13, 17.4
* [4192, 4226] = -0.10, 18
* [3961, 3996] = -0.13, 11.9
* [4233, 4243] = -0.11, 19.1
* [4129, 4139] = -0.19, 17.3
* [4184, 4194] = -0.10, 17.5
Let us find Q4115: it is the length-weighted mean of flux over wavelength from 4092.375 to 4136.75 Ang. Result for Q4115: 17.3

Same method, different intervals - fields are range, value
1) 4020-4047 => 17.3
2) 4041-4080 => 16.8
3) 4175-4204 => 17.2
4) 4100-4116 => 17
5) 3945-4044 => 14.6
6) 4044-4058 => 17.3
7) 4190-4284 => 18.4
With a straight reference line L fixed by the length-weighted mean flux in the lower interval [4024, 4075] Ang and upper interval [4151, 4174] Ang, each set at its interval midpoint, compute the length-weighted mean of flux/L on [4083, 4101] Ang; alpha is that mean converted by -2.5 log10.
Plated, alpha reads -0.08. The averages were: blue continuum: 16.9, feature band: 18.3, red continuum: 17.3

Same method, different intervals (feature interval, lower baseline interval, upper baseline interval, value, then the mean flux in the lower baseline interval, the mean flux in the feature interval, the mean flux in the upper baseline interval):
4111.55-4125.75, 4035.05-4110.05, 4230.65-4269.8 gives 0.00 mag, 17.2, 17.7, 19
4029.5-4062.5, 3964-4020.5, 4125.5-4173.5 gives -0.10 mag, 14.6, 17.1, 17.3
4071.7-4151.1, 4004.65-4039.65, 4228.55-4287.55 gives 0.03 mag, 17.6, 17.5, 18.6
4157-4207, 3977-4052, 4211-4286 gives 0.05 mag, 16.8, 17.3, 18.5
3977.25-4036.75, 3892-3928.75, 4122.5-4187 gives -0.24 mag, 11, 16.8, 17.2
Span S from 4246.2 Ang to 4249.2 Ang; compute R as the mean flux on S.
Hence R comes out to 19.5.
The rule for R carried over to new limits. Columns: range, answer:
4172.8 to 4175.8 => 16.9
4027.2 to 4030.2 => 17.1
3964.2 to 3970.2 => 6.65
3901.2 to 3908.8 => 11.3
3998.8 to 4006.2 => 17.1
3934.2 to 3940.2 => 6.49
